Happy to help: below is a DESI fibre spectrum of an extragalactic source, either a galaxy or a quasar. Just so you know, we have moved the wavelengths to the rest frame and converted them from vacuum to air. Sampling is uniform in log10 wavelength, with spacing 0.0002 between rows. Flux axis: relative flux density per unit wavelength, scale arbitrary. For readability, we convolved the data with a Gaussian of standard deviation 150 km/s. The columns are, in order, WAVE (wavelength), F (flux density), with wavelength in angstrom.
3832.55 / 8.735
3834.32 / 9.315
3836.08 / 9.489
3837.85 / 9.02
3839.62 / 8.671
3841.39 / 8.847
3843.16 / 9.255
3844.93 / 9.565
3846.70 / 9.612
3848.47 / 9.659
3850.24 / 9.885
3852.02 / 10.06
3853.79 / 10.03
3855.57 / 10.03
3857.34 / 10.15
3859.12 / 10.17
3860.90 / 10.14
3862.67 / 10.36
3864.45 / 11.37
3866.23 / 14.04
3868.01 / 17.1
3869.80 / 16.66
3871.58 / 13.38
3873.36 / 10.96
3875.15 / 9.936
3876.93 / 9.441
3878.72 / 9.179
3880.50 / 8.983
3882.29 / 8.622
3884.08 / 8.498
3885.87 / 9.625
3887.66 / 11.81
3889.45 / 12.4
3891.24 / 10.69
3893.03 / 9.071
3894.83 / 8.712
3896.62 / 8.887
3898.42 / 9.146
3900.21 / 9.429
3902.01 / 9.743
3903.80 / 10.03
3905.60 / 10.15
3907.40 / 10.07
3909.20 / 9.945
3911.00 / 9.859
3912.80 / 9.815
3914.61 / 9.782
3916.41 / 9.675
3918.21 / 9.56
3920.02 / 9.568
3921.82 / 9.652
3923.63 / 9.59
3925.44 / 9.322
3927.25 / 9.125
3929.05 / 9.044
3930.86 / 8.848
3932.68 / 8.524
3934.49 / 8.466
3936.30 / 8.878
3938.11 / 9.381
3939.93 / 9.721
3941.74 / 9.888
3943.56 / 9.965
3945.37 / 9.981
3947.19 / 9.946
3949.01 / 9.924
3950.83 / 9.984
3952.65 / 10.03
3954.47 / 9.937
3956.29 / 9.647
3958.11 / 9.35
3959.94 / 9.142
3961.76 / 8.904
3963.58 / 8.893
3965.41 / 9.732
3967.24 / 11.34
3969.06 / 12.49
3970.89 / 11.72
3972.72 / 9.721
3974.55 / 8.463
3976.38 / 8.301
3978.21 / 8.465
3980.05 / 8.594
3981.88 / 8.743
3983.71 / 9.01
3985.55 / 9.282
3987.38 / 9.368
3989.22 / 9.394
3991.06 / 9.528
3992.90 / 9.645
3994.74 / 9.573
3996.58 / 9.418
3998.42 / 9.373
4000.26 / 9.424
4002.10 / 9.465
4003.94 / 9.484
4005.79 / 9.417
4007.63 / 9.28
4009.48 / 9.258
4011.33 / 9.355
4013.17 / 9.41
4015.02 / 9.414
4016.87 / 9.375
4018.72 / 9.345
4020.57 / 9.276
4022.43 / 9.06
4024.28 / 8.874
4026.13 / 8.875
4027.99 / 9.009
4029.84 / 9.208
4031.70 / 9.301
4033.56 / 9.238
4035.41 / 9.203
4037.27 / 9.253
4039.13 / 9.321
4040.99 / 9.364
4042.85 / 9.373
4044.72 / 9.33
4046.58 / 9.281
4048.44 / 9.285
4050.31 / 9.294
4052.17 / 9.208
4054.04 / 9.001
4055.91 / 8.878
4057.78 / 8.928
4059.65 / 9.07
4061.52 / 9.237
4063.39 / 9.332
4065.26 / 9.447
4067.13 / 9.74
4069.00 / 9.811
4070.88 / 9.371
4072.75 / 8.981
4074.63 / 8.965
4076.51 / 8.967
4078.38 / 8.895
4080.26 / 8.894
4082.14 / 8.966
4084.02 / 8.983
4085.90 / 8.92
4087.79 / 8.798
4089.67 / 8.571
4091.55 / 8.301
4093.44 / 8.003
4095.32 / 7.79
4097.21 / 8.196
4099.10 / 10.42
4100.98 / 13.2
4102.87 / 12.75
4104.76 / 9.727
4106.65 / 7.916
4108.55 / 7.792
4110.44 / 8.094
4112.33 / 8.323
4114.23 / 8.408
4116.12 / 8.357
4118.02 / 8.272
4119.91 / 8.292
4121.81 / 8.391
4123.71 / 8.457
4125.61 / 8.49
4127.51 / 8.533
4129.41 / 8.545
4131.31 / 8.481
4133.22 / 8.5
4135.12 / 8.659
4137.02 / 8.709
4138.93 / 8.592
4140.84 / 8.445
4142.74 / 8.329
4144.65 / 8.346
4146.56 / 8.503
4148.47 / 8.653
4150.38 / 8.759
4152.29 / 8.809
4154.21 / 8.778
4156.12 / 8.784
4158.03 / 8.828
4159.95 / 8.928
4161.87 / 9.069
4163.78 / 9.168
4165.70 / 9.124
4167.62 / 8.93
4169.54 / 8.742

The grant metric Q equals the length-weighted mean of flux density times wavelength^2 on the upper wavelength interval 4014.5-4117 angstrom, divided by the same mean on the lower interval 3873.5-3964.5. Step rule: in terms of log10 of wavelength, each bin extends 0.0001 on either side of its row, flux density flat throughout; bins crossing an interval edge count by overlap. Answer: 1.0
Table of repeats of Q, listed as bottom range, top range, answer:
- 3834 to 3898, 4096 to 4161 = 0.97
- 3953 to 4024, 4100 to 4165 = 1.00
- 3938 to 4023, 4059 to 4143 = 0.99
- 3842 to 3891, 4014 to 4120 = 0.94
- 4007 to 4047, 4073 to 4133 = 0.99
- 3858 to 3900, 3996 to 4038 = 0.92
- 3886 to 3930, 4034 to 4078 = 1.02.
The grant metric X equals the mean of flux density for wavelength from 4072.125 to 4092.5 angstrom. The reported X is 8.83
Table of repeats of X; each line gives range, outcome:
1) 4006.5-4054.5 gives 9.24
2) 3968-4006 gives 9.48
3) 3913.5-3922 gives 9.65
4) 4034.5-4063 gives 9.2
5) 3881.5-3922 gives 9.78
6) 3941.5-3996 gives 9.63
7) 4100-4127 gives 9.03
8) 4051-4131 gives 8.98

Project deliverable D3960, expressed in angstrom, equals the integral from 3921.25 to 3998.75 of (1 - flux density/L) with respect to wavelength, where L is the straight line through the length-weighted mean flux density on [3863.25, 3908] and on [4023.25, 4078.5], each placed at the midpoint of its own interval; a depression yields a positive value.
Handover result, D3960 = 4.1 angstrom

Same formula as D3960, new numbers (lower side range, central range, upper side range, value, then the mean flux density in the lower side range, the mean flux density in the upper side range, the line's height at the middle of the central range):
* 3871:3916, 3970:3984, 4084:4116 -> 0.6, 9.9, 9.05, 9.56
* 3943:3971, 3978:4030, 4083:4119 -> 2.3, 10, 8.99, 9.68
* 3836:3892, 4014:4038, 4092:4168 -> 0.8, 10.6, 8.8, 9.49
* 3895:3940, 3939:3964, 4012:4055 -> -0.8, 9.43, 9.23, 9.37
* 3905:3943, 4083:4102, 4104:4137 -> -1.2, 9.47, 8.43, 8.58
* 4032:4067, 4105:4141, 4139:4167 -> 2.0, 9.24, 8.75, 8.89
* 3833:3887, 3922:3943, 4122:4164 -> 1.6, 10.4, 8.64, 9.95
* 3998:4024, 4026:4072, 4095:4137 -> -0.4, 9.34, 8.9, 9.18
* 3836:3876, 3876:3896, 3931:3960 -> 1.3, 10.8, 9.54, 10.4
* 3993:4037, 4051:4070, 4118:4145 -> -0.6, 9.3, 8.48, 8.98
